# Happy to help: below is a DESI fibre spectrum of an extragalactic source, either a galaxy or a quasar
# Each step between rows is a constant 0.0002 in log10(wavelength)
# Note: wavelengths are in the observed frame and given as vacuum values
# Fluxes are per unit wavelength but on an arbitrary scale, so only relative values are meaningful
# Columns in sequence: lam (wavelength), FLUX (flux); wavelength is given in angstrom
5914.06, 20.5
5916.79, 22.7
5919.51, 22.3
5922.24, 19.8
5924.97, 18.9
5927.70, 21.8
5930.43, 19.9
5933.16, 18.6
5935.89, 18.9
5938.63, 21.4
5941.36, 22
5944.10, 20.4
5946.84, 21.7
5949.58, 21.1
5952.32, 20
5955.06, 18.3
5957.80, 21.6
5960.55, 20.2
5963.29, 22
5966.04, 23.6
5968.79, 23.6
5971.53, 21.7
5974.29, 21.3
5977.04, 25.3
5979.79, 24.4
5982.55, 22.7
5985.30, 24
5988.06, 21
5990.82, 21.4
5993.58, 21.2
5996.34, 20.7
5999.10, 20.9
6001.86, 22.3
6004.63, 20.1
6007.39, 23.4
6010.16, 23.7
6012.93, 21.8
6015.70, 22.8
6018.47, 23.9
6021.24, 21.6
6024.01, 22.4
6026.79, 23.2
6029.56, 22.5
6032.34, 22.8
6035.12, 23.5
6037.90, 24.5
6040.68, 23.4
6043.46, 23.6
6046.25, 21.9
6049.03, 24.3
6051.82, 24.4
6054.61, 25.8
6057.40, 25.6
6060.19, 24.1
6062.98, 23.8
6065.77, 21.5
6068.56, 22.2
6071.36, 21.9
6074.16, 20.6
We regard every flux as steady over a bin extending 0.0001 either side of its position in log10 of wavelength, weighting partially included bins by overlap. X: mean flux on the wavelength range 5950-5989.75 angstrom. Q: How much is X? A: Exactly 22.1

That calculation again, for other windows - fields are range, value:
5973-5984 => 23.5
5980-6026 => 22.2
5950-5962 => 20.1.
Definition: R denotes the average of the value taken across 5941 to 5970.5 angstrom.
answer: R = 21.3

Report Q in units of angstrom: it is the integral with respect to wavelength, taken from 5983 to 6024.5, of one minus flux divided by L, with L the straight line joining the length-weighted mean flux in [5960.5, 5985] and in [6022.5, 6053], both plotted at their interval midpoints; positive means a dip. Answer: 1.9 angstrom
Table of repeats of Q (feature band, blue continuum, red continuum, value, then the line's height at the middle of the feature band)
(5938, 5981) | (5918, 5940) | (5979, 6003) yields -1.4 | 21.1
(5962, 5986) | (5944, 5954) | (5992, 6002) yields -2.5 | 21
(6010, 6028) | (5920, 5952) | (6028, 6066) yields 0.2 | 22.9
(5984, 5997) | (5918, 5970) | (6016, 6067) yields 0.2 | 22.1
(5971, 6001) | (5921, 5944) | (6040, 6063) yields -0.4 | 22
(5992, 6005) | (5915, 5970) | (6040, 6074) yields 0.6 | 22.2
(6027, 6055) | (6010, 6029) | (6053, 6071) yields -0.4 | 23.2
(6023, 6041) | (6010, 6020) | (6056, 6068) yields 0.0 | 23.2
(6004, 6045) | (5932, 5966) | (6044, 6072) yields -0.4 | 22.7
